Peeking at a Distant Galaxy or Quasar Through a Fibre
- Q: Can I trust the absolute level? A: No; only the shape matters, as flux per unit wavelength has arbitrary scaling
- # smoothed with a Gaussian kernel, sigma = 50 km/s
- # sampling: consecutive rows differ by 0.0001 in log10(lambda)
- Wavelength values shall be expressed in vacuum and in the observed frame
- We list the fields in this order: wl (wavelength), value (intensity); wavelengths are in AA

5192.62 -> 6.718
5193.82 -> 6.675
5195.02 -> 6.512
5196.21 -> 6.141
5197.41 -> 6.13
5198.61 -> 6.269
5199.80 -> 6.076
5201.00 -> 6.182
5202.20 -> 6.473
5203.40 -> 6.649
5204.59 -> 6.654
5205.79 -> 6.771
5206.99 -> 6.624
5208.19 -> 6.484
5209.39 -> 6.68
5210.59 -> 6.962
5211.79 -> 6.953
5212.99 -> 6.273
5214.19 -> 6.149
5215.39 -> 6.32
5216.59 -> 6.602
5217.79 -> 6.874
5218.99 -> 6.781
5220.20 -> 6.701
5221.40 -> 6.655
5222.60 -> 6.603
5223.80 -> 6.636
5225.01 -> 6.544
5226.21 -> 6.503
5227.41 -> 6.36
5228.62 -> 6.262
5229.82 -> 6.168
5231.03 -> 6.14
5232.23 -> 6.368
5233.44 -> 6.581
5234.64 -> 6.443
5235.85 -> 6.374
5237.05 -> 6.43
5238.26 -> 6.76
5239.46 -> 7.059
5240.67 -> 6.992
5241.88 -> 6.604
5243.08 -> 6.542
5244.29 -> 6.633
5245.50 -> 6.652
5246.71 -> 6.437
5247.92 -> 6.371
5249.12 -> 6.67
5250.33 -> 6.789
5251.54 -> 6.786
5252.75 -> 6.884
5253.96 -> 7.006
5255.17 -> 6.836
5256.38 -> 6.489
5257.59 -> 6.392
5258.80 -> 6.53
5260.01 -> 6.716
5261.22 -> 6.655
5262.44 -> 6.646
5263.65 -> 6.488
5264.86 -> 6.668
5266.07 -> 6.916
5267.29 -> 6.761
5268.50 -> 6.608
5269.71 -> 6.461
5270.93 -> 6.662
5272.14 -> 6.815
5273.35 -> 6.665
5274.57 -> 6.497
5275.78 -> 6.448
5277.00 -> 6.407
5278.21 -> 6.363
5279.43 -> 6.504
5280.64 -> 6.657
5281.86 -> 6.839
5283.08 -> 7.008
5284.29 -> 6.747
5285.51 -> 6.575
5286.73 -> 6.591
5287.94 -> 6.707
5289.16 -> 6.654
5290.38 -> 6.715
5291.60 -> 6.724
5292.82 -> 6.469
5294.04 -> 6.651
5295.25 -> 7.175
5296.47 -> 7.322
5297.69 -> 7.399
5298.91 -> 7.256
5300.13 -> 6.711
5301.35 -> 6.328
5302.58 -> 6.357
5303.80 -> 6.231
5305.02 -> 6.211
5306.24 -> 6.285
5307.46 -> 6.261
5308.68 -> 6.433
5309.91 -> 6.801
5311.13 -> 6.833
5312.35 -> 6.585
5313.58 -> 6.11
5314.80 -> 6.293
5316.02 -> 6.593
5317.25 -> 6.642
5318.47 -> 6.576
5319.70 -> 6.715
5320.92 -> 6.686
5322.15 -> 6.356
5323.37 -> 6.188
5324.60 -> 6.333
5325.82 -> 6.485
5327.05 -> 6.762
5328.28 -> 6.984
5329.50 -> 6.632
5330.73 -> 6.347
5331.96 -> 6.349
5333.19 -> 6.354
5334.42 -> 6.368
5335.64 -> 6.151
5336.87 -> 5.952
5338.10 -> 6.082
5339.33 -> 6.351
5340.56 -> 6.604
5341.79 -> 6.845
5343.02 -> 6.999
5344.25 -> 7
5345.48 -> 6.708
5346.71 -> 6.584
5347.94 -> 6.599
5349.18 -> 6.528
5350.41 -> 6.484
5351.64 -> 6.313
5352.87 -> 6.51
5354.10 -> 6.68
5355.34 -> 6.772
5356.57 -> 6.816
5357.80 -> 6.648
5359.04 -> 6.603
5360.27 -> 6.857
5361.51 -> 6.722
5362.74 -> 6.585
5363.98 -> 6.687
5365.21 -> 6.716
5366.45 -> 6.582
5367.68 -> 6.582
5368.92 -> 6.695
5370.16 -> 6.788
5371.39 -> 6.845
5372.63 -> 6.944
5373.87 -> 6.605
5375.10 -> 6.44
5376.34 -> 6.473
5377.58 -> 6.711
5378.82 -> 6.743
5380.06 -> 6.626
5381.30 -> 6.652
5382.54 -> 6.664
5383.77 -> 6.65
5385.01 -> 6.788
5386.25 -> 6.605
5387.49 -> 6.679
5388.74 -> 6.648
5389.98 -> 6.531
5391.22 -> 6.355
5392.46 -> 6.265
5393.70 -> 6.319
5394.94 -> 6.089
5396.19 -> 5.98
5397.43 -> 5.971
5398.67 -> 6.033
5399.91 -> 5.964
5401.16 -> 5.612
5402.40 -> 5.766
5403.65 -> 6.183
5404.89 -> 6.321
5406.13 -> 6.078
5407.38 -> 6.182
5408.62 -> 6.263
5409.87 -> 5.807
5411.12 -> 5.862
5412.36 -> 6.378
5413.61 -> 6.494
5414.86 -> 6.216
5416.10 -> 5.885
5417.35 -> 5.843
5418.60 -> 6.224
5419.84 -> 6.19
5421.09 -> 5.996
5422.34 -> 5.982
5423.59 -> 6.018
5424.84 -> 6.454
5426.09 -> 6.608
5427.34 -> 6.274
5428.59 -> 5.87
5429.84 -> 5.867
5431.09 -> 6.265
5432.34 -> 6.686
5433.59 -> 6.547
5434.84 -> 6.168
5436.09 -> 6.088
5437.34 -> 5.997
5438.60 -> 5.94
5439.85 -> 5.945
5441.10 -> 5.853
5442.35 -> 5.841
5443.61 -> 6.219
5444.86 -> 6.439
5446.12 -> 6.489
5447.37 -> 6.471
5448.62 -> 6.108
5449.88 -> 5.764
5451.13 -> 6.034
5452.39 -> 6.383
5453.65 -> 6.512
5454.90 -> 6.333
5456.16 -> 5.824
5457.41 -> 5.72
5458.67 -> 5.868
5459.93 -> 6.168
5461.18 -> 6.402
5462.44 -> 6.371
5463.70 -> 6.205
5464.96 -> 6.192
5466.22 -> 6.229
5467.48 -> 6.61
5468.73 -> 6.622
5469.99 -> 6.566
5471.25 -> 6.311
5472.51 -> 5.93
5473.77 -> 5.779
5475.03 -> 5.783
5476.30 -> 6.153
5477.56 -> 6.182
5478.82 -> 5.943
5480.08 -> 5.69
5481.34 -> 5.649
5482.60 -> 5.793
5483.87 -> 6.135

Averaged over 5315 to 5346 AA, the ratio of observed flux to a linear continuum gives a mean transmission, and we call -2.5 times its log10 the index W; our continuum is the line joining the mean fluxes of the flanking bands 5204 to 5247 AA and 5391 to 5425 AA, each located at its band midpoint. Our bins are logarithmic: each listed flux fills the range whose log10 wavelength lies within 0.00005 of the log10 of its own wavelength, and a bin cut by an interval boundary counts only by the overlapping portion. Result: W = -0.038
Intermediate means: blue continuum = 6.57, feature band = 6.52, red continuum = 6.09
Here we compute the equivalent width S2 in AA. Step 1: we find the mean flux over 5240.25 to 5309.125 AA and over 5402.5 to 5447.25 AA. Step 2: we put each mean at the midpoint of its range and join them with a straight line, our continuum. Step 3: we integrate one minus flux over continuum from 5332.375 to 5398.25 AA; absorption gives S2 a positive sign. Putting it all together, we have -2.1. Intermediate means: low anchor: 6.65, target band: 6.56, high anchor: 6.16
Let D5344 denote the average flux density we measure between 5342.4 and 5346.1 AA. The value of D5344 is 6.91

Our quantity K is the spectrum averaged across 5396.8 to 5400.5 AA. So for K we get 6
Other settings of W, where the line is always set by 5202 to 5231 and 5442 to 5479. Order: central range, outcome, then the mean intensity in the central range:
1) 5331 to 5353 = -0.020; 6.49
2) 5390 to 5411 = 0.035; 6.08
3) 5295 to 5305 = -0.059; 6.79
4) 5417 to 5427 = 0.012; 6.18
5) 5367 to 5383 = -0.059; 6.67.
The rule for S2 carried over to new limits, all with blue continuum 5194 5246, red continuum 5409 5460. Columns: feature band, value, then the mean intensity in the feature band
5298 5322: -0.6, 6.53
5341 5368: -1.7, 6.67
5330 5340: 0.1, 6.25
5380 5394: -0.8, 6.57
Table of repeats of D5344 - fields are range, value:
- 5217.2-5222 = 6.75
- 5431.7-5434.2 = 6.62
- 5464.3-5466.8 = 6.2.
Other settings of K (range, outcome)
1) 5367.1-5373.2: 6.77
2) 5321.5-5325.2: 6.29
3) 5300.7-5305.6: 6.28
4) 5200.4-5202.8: 6.32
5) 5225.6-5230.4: 6.33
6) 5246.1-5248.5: 6.39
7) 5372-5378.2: 6.63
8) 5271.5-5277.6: 6.57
